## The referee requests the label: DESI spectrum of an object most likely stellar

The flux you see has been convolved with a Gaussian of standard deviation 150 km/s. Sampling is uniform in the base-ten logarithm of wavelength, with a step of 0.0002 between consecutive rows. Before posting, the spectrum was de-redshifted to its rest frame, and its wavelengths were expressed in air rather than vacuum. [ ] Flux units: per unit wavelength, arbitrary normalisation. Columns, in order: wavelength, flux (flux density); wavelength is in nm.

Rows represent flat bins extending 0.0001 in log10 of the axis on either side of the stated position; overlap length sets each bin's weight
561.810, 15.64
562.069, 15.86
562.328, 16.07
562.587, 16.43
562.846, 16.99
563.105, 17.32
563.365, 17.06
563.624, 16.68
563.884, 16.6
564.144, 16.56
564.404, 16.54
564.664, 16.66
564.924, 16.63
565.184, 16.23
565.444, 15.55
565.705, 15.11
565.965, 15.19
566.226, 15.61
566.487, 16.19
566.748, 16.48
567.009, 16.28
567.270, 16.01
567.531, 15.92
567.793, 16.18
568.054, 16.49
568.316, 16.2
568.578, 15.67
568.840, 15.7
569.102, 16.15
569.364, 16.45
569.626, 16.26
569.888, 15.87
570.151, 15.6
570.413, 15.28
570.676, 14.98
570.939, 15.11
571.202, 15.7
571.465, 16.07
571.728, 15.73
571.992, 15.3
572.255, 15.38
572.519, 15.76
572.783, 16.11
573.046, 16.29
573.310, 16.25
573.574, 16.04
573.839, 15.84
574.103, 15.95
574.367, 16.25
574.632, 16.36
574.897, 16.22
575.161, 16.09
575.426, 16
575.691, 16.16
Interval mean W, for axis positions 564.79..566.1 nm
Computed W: 15.7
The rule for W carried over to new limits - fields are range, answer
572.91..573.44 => 16.3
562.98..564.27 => 16.8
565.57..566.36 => 15.3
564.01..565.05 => 16.6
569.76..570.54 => 15.6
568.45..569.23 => 15.8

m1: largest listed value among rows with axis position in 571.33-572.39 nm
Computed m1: 16.07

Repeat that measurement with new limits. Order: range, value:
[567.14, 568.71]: 16.49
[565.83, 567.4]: 16.48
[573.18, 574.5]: 16.25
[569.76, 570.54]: 15.87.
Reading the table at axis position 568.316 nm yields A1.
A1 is 16.2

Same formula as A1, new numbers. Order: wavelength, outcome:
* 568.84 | 15.7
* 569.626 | 16.26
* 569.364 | 16.45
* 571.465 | 16.07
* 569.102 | 16.15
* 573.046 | 16.29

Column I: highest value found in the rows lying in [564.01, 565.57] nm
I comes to 16.66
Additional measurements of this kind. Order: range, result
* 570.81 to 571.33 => 15.7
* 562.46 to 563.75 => 17.32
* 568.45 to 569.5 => 16.45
